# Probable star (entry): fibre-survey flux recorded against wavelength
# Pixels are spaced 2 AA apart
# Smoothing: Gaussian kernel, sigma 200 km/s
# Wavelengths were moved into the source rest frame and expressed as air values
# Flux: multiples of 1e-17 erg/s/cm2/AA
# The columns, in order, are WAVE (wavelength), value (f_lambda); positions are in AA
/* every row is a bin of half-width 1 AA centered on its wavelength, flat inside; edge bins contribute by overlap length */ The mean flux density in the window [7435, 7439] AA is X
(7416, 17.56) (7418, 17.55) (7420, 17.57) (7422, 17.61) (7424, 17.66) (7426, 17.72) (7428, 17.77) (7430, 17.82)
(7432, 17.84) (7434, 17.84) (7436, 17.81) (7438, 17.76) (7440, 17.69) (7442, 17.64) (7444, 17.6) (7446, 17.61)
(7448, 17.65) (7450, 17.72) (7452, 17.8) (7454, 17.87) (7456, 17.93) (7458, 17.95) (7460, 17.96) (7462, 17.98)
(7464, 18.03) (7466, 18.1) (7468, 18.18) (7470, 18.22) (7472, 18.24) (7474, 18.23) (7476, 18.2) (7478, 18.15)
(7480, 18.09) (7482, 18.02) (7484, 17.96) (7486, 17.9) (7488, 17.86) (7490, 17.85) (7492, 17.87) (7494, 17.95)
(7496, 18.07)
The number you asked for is 17.8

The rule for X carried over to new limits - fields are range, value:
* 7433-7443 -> 17.7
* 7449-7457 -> 17.8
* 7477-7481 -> 18.1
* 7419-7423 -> 17.6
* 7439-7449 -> 17.6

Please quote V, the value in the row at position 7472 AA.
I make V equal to 18.24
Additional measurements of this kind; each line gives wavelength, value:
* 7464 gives 18.03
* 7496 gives 18.07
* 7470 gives 18.22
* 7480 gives 18.09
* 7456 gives 17.93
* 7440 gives 17.69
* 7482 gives 18.02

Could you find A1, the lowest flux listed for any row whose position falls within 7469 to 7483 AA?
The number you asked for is 18.02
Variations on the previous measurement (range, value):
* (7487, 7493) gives 17.85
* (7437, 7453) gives 17.6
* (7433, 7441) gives 17.69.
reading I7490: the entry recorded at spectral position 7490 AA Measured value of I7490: 17.85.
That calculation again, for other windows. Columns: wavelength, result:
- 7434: 17.84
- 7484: 17.96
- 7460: 17.96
